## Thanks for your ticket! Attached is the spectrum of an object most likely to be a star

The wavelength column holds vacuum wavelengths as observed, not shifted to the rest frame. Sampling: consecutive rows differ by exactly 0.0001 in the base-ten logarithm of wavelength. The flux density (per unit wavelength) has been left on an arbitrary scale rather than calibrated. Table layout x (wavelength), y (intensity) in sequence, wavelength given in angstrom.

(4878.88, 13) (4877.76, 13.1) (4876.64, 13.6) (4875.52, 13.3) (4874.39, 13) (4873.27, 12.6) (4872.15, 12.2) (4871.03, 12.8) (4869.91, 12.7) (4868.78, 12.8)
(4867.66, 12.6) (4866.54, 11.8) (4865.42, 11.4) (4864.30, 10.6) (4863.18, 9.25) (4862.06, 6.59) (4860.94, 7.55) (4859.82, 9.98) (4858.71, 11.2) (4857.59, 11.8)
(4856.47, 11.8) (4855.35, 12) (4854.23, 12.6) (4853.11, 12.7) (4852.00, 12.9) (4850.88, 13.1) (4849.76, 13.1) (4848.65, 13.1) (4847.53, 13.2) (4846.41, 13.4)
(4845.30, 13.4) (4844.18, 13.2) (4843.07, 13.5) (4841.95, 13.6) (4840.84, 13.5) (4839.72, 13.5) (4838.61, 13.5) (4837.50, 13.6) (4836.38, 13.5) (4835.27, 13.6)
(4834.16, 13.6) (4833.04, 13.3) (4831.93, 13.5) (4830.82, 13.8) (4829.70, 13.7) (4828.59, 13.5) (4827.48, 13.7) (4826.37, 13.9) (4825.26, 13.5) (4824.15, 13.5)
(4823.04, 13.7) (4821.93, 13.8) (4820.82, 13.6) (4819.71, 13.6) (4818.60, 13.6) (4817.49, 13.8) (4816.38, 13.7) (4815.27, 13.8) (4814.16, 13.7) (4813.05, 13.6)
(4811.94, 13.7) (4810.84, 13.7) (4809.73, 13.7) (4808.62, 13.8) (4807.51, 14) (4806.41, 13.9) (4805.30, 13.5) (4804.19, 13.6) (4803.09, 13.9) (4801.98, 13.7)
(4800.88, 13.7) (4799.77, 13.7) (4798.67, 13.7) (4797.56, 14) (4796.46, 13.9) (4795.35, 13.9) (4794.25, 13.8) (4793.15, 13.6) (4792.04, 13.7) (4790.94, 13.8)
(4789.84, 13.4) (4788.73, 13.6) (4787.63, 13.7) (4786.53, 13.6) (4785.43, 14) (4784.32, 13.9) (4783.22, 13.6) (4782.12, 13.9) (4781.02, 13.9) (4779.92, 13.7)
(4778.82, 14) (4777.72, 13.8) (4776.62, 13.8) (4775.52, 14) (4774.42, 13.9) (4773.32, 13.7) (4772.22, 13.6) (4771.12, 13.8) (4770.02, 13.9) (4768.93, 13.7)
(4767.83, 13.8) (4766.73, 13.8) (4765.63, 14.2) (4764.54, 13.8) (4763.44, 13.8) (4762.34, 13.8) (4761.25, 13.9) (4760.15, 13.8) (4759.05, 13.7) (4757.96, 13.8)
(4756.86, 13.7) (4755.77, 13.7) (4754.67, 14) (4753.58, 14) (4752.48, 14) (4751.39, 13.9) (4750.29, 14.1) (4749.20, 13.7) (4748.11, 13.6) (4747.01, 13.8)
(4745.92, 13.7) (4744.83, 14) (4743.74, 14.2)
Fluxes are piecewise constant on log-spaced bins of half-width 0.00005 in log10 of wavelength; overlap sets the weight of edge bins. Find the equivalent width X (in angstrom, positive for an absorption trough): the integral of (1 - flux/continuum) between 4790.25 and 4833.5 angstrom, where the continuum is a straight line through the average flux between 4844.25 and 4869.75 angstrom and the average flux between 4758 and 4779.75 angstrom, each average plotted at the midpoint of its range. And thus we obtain -3.1 angstrom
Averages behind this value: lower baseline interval 13.8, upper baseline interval 11.7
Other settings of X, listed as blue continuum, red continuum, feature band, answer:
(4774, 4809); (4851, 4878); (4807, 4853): -3.1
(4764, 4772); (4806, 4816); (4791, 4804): 0.0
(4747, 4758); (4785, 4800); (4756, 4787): 0.0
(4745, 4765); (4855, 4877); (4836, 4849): -1.6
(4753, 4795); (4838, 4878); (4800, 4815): -0.6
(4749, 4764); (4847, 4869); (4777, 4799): -1.1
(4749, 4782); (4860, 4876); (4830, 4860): -2.8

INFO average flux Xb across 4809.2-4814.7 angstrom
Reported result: 13.7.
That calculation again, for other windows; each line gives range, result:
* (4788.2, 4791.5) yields 13.6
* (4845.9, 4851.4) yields 13.2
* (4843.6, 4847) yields 13.3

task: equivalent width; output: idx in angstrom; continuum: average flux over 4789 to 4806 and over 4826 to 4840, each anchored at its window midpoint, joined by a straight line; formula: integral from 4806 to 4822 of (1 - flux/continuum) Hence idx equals -0.1 angstrom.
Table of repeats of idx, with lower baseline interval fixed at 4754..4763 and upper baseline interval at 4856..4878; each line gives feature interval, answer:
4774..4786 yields -0.46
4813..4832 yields -1.86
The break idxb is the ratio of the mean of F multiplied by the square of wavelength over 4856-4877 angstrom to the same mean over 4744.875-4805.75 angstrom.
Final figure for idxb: 0.9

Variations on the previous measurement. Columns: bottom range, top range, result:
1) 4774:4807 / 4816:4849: 1.00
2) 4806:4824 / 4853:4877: 0.86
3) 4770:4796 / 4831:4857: 0.98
